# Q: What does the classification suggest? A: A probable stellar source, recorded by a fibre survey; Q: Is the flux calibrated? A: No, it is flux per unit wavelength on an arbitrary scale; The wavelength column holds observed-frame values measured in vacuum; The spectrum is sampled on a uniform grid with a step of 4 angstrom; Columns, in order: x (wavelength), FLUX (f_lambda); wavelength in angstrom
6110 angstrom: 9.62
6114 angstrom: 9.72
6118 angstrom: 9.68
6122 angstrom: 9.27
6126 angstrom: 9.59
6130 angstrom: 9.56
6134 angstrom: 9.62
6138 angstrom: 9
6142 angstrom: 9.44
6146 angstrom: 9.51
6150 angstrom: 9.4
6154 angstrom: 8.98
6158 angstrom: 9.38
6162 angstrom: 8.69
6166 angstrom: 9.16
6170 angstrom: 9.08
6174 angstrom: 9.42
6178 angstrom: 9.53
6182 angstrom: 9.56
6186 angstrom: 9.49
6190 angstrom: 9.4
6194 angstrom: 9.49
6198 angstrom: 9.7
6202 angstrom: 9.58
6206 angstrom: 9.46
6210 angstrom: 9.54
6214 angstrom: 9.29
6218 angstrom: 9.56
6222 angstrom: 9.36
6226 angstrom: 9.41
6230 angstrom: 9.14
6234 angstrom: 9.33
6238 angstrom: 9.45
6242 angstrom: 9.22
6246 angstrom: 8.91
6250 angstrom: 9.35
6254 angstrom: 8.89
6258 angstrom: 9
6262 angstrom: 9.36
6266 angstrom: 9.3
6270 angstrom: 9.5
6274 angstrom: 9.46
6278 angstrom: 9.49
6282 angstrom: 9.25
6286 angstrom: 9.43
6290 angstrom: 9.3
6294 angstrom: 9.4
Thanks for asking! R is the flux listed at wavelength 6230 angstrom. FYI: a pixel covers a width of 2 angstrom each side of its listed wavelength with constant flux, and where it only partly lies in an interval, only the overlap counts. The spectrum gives 9.14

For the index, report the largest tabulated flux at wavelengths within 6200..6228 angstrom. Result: 9.58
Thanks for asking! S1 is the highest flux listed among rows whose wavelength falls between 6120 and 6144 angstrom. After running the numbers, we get 9.62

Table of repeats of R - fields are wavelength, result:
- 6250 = 9.35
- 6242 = 9.22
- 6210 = 9.54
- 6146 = 9.51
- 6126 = 9.59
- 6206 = 9.46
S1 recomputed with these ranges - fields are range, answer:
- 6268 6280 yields 9.5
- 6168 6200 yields 9.7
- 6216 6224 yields 9.56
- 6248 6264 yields 9.36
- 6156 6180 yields 9.53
